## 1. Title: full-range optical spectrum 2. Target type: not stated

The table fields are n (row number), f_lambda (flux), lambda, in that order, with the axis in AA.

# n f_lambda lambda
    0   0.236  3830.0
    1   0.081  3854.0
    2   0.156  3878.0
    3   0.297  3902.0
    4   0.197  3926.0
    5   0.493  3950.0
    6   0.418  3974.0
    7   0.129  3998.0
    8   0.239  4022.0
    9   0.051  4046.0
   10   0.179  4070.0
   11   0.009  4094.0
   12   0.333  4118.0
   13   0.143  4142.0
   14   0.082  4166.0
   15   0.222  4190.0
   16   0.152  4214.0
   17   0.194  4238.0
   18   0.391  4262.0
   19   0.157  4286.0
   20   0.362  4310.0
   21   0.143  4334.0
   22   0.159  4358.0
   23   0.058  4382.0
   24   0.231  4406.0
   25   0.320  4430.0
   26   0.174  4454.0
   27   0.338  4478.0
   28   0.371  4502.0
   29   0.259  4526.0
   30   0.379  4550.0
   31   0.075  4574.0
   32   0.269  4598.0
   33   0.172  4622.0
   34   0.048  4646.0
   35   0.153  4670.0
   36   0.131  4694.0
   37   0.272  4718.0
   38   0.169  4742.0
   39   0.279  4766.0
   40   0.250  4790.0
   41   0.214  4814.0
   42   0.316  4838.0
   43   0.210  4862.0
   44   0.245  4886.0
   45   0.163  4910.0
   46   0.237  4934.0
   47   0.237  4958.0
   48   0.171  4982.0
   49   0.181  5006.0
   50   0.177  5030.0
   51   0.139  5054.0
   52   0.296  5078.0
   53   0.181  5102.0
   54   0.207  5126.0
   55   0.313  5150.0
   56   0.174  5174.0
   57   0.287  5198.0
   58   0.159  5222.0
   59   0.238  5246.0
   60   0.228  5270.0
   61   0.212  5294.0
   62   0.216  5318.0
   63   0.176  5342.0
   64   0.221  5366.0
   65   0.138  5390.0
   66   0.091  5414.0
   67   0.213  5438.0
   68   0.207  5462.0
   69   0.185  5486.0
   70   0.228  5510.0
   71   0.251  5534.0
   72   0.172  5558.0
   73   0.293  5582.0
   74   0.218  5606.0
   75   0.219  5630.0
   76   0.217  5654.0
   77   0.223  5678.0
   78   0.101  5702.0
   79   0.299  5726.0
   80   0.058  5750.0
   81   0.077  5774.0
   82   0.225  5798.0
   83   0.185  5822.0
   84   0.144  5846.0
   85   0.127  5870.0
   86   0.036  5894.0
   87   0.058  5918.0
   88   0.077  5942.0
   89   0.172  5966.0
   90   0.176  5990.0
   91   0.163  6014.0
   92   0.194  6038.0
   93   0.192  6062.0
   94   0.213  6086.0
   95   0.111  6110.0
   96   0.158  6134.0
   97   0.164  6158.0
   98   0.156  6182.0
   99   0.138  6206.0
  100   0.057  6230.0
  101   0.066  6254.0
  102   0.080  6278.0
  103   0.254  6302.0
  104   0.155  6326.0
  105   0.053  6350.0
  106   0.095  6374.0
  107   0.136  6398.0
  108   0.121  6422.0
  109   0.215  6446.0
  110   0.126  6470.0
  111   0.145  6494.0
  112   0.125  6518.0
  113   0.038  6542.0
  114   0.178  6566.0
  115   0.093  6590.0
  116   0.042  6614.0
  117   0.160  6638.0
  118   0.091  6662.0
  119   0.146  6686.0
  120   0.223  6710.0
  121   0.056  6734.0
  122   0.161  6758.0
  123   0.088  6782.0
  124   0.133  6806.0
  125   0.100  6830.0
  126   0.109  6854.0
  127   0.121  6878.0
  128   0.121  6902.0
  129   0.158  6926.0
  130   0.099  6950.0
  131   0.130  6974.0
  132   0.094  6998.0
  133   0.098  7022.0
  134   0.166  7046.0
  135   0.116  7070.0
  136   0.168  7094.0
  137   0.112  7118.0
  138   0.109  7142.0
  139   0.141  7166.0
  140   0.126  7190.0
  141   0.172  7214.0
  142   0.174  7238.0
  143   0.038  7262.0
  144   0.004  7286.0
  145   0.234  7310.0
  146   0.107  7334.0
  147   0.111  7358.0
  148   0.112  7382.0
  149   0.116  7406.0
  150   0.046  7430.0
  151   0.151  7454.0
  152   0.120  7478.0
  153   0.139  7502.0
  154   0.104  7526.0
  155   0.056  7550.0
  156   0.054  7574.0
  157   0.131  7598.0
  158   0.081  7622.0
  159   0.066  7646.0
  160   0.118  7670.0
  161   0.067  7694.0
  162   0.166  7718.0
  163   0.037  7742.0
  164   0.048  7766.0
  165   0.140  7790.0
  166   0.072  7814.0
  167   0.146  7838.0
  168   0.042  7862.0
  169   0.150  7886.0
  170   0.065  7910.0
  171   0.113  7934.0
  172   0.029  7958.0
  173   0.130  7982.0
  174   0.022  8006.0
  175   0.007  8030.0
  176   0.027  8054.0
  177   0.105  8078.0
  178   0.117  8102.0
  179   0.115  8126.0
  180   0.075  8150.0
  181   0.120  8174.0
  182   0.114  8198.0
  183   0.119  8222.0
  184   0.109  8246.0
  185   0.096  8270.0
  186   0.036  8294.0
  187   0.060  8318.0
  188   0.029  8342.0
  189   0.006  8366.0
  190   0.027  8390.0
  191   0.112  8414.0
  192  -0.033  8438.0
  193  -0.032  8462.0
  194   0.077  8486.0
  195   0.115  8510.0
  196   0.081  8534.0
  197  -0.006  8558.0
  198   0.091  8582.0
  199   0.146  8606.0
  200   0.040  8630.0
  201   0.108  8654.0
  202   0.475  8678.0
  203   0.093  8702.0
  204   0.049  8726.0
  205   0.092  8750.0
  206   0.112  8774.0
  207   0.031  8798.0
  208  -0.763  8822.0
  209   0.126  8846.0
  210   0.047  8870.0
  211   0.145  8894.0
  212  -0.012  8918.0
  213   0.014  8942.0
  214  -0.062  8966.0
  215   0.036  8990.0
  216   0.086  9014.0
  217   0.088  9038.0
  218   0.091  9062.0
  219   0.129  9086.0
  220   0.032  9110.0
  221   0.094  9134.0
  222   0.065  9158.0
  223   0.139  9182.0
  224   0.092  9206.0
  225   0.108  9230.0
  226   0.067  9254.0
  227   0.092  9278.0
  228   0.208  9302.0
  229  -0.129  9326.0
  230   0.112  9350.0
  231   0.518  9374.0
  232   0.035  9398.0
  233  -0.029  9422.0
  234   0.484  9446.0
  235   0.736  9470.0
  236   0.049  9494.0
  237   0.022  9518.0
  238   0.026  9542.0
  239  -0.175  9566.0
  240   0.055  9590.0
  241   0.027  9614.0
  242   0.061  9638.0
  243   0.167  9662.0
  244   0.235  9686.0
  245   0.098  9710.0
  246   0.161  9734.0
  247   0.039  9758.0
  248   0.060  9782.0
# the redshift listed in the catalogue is 0.73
